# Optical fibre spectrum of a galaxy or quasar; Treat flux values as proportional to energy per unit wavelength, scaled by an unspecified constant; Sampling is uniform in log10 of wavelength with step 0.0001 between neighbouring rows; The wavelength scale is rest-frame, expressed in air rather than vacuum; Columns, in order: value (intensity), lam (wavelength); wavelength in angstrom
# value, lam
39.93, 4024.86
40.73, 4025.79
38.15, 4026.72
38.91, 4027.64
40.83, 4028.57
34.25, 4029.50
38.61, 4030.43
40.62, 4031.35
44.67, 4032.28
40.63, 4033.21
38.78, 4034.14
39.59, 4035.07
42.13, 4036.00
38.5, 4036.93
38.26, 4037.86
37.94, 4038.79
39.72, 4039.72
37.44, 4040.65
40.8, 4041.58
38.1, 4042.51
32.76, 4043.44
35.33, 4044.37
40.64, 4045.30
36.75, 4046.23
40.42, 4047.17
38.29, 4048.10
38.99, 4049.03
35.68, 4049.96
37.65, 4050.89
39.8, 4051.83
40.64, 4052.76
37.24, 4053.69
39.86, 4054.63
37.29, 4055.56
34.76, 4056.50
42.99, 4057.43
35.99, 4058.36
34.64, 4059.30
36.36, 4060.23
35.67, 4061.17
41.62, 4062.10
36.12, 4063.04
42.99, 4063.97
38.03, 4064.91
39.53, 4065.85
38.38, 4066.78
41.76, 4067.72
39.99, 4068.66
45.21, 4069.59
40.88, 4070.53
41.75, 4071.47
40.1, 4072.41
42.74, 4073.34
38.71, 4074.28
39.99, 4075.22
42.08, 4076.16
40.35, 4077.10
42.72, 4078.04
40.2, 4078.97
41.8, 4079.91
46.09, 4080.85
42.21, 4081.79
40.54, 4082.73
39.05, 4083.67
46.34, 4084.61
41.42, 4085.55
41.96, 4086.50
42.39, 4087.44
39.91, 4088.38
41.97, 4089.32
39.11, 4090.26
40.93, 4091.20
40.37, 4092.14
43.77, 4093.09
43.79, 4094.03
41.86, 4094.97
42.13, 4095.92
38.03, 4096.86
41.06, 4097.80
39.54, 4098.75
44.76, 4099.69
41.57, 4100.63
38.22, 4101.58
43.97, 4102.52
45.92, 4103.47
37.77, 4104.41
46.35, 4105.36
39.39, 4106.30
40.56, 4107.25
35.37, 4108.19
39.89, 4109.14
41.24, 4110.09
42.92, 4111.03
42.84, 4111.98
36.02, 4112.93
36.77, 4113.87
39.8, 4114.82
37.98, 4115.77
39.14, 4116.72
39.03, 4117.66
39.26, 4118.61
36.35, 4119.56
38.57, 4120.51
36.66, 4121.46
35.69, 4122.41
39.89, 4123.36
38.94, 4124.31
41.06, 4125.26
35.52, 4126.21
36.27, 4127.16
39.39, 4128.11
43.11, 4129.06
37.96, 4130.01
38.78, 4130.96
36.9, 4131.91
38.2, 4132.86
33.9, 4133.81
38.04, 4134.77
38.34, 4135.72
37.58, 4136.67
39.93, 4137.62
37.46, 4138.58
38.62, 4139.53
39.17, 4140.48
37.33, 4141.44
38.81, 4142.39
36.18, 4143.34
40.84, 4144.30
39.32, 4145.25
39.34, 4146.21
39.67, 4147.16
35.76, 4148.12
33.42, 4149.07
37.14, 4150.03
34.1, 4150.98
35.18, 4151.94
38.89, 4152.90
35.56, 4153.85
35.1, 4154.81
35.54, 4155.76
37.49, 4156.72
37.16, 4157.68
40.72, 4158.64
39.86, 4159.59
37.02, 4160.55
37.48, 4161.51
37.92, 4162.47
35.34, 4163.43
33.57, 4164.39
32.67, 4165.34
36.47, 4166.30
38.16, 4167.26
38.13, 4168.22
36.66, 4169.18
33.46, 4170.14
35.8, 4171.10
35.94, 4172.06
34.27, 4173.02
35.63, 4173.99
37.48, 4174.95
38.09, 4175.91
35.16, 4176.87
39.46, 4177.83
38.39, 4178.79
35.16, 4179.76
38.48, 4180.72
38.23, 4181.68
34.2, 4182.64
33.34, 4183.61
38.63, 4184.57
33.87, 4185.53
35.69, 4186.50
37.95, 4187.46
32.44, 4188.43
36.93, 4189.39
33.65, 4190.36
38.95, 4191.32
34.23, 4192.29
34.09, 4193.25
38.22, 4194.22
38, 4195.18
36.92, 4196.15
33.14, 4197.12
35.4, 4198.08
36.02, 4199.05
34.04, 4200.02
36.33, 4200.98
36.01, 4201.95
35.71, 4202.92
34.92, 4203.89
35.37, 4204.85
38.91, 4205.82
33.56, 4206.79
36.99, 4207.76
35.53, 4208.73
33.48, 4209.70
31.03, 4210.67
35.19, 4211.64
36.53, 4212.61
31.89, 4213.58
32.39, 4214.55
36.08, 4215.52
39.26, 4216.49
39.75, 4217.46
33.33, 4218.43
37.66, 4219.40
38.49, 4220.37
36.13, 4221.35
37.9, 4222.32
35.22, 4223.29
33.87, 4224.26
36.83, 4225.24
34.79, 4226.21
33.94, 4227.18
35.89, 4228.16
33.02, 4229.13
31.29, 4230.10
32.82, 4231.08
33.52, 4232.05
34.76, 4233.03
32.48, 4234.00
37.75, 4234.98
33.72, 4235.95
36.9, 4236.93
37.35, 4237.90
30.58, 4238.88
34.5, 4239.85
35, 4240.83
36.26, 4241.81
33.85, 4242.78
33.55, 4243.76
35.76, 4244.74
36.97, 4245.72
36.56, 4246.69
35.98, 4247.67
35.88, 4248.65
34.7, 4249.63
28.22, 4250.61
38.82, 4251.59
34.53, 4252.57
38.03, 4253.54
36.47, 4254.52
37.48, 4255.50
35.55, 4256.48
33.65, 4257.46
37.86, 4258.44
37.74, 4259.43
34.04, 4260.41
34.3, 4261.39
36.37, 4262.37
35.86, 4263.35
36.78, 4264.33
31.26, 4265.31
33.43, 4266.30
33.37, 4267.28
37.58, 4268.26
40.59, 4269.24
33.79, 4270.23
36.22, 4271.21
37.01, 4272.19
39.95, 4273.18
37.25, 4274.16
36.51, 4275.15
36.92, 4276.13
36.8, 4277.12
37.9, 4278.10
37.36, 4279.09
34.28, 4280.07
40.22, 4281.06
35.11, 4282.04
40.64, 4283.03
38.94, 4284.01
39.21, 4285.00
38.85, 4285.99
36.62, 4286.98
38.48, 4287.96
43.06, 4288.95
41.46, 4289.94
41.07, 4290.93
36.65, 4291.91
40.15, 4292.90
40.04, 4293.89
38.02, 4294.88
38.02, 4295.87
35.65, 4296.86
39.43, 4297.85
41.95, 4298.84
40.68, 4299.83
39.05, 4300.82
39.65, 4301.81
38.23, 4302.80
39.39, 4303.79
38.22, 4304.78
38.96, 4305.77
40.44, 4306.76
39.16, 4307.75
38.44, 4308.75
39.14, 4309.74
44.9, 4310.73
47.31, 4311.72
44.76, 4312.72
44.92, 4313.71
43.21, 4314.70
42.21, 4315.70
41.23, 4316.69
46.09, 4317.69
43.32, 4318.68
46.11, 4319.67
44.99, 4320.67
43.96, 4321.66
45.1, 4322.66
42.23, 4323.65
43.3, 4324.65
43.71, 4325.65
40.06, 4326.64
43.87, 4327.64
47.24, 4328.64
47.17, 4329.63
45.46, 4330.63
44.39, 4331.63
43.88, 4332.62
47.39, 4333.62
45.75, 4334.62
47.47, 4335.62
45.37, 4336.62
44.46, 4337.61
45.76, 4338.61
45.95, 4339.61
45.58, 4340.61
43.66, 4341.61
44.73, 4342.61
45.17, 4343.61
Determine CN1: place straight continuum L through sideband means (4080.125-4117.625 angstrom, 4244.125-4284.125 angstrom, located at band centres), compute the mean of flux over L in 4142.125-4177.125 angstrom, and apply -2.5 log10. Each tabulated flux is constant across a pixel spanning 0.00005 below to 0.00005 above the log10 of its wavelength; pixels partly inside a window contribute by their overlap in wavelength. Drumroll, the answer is 0.07 mag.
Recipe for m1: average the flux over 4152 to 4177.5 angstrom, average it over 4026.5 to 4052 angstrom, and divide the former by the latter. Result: 0.94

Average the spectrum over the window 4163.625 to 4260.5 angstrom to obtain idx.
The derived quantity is 35.6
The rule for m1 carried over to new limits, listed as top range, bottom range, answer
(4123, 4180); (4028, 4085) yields 0.94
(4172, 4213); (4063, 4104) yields 0.87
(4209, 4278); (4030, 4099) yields 0.89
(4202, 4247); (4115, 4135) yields 0.92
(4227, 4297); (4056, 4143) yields 0.91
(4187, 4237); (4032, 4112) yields 0.88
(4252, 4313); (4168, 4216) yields 1.07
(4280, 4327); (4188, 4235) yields 1.16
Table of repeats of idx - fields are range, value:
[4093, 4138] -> 39.5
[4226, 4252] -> 34.6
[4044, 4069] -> 38.4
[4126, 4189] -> 37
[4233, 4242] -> 34.9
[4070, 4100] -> 41.5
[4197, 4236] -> 35.2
